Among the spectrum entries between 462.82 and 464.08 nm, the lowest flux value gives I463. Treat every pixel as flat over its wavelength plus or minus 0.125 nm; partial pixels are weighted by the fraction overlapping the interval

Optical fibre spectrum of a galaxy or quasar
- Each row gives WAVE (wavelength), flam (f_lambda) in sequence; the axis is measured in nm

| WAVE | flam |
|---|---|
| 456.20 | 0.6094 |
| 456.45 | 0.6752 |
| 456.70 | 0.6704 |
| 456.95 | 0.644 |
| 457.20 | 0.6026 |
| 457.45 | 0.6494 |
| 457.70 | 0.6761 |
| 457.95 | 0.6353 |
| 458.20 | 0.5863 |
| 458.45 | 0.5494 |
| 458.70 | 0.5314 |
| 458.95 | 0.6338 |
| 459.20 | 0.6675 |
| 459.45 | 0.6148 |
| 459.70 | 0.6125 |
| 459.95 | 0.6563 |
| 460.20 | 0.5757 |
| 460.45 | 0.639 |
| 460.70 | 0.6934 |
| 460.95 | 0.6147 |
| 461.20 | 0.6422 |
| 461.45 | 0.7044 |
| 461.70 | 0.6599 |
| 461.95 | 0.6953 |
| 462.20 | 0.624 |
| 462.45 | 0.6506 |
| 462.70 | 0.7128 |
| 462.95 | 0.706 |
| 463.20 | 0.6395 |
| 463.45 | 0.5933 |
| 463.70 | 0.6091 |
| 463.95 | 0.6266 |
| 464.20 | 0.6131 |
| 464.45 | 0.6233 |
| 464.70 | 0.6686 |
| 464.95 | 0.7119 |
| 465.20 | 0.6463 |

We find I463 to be 0.5933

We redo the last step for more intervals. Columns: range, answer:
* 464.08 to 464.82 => 0.6131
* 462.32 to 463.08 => 0.6506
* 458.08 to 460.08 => 0.5314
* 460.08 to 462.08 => 0.5757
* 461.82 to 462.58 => 0.624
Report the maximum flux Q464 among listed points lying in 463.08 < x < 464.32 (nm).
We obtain 0.6395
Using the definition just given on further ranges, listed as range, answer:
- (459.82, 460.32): 0.6563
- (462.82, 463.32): 0.706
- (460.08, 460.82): 0.6934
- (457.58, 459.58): 0.6761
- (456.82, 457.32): 0.644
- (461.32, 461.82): 0.7044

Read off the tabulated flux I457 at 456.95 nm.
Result 0.644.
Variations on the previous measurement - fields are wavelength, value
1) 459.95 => 0.6563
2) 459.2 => 0.6675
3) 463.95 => 0.6266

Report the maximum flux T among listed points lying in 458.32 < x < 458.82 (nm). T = 0.5494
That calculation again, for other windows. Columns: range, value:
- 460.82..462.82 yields 0.7128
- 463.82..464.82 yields 0.6686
